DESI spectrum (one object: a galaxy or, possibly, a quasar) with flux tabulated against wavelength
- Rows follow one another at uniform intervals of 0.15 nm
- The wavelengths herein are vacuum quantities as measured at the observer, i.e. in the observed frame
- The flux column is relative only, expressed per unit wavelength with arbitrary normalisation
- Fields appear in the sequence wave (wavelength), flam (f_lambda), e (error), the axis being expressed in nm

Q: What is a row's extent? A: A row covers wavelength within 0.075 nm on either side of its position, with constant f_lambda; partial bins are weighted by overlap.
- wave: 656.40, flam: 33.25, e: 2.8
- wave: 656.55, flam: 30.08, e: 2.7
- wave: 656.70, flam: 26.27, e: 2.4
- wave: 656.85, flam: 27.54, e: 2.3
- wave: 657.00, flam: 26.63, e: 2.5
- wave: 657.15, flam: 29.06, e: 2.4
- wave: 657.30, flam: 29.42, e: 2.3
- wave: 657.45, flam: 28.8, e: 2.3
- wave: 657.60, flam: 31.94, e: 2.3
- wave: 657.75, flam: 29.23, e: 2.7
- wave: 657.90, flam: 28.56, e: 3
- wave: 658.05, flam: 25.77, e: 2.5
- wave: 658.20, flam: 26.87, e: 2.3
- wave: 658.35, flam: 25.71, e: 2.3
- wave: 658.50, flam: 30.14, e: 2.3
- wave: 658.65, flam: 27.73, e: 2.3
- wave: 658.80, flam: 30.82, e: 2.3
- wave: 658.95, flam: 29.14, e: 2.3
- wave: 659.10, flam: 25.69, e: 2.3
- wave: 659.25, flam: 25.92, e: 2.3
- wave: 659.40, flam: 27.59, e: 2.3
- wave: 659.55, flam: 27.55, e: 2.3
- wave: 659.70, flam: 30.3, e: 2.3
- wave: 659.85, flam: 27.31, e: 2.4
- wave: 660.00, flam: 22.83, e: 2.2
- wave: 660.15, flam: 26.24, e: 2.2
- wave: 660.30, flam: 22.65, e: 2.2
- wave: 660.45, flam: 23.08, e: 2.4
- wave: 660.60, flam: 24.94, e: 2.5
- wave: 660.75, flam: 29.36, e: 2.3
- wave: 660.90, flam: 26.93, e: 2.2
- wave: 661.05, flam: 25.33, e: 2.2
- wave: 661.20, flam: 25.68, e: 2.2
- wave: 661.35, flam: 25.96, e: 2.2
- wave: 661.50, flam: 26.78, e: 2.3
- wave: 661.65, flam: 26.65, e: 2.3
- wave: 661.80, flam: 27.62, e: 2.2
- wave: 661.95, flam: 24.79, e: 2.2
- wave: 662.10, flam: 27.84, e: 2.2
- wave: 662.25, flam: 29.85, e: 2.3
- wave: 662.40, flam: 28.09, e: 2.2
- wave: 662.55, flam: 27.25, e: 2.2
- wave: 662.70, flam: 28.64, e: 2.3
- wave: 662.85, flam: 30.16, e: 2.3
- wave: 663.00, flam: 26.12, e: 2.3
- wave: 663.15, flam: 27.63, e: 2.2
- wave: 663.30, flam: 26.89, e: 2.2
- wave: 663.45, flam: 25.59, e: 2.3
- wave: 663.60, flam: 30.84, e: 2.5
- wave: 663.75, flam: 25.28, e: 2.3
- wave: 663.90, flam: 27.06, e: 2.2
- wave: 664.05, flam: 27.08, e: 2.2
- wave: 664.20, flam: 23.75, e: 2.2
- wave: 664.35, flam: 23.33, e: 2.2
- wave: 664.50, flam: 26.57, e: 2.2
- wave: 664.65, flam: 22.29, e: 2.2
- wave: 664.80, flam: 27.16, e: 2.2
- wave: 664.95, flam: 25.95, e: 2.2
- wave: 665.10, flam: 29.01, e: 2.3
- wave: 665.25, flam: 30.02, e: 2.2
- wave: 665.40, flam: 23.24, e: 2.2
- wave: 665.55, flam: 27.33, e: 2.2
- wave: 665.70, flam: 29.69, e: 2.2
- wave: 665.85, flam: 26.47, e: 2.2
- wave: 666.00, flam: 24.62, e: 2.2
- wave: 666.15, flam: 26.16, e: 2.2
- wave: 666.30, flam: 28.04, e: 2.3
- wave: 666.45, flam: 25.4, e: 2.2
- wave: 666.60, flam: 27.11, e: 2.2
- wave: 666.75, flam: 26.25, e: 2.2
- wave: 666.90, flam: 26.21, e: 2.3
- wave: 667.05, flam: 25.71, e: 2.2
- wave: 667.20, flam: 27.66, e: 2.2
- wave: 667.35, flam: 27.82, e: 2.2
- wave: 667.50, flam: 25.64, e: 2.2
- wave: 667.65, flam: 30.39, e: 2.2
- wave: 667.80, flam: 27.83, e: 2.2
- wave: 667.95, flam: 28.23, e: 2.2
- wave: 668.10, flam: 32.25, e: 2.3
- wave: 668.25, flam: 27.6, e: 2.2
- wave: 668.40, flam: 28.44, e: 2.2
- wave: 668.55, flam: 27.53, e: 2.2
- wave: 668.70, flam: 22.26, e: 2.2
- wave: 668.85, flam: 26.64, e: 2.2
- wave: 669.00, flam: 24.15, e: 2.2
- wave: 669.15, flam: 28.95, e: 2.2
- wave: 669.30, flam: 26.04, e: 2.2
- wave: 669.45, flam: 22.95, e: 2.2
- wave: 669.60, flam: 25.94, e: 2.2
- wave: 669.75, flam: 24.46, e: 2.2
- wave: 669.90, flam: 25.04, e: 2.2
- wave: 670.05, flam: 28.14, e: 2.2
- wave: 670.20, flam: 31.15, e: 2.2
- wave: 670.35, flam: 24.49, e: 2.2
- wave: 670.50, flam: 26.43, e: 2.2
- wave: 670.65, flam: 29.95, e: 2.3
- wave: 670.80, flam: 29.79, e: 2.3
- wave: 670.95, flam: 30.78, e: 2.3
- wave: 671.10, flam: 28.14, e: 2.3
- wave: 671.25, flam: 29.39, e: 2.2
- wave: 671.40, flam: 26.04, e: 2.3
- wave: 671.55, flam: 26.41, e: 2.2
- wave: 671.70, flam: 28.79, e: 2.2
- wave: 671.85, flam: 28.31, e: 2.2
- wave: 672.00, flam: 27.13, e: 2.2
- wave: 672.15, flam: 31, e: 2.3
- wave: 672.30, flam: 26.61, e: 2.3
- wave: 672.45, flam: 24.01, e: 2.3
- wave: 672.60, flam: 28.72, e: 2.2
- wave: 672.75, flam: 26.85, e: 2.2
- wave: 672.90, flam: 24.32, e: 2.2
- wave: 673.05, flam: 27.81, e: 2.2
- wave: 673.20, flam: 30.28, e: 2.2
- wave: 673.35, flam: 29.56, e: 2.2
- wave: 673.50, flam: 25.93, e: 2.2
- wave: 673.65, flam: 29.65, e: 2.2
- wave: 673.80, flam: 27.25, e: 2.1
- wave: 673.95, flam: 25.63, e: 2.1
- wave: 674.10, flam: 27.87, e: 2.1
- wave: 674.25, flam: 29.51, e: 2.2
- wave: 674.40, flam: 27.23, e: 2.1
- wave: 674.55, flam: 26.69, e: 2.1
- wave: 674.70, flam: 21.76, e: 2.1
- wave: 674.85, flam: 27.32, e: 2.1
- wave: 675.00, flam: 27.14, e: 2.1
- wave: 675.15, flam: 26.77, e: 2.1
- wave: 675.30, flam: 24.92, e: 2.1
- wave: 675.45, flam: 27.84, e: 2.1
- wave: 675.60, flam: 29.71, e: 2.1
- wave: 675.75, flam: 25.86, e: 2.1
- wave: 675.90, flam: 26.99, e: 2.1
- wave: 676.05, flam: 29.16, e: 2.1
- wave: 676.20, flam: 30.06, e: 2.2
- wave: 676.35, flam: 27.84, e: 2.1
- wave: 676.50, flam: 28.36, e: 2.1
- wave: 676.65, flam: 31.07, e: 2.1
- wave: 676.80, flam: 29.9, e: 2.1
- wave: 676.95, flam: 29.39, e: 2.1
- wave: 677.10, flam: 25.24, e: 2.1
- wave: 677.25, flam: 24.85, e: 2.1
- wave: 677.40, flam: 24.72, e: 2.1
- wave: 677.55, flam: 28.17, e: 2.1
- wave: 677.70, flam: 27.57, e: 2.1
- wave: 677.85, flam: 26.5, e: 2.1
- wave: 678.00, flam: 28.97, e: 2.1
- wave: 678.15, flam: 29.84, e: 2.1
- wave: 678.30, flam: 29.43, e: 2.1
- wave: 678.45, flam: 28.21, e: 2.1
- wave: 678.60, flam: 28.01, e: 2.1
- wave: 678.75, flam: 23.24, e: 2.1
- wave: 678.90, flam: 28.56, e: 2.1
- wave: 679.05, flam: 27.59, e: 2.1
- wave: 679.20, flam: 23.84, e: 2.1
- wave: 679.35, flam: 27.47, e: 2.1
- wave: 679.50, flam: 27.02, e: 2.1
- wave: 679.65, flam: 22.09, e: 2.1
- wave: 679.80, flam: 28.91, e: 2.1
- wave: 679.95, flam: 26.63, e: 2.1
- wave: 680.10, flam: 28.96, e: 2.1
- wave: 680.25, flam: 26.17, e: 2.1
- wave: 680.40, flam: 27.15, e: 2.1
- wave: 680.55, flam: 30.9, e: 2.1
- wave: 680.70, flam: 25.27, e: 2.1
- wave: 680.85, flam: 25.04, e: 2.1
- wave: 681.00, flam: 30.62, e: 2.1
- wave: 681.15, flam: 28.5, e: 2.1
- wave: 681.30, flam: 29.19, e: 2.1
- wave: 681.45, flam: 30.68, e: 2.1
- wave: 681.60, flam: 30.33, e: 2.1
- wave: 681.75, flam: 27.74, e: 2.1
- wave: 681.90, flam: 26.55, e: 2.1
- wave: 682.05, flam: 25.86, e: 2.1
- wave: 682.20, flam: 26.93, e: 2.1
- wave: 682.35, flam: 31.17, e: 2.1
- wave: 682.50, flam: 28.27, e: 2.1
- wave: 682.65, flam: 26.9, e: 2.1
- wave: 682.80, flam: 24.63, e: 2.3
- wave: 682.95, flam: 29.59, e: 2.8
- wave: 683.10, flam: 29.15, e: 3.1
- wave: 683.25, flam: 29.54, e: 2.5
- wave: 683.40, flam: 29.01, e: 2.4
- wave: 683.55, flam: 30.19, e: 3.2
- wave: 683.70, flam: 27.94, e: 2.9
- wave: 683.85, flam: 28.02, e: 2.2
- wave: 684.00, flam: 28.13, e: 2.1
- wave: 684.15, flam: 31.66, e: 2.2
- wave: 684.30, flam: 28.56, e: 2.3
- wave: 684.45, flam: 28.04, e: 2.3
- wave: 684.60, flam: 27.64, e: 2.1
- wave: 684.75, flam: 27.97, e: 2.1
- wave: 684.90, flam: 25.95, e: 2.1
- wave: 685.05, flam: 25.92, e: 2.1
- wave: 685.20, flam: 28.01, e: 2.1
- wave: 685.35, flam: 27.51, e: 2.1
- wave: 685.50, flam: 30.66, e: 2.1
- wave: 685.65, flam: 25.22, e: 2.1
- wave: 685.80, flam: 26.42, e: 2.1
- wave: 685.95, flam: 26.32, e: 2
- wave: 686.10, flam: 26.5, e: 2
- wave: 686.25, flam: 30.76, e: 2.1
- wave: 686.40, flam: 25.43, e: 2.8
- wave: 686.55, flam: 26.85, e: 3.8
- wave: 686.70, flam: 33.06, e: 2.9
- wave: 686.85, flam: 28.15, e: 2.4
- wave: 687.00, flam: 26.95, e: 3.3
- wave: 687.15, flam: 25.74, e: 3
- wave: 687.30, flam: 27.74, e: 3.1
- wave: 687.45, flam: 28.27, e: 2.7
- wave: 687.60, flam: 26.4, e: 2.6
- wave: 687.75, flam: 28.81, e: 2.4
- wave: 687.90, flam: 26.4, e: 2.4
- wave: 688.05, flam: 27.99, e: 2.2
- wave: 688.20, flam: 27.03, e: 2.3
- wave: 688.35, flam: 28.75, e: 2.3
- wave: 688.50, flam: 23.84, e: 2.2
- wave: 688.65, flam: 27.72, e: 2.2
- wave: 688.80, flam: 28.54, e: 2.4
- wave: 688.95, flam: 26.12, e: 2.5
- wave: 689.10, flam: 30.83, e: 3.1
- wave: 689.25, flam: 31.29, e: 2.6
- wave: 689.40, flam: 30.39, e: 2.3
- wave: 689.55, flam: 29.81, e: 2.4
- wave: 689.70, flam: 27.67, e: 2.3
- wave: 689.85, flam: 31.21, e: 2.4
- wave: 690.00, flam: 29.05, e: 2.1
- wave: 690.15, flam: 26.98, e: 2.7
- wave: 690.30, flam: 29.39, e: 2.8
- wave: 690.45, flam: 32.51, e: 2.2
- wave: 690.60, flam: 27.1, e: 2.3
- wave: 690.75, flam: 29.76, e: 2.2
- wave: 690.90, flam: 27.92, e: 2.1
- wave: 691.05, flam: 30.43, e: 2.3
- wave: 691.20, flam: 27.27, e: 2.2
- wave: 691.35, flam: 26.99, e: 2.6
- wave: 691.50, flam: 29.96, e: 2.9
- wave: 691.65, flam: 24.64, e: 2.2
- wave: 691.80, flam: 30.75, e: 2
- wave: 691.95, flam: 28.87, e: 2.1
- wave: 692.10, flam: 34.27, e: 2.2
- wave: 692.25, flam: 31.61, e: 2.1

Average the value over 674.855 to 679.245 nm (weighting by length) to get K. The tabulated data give 27.6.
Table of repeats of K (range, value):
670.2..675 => 27.6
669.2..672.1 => 27.4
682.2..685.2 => 28.3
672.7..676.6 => 27.4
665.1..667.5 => 26.8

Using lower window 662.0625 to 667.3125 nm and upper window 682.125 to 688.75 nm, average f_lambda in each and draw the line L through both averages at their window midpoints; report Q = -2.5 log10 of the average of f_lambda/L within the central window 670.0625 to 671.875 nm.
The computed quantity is -0.04 mag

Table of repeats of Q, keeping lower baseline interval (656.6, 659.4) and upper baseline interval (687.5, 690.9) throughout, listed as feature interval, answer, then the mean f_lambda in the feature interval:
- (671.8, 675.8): 0.04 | 27.2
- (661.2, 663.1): 0.03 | 27.4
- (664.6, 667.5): 0.06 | 26.7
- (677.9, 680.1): 0.05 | 27.2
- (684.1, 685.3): 0.02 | 27.9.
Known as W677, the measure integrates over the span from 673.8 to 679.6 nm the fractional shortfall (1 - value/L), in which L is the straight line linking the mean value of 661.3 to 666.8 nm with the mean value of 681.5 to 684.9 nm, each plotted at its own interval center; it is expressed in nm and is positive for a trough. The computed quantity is 0.10 nm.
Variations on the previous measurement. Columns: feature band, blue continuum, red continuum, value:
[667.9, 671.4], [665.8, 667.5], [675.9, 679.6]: -0.07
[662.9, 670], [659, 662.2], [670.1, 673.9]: 0.13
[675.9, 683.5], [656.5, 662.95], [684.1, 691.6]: 0.03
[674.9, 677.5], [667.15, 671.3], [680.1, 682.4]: 0.02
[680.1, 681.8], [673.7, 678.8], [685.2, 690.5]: -0.04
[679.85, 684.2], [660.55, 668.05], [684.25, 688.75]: -0.15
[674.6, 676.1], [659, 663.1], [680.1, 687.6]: 0.05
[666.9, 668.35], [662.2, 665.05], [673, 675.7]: -0.05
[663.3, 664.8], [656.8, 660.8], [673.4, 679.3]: 0.08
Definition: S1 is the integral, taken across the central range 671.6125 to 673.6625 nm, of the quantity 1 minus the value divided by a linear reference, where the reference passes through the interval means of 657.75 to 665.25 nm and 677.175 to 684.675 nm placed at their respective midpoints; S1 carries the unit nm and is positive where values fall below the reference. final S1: -0.023 nm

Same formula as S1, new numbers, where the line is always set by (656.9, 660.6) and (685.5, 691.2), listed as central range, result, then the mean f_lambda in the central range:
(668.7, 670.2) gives 0.10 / 25.9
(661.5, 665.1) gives 0.09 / 26.8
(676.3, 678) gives 0.02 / 27.7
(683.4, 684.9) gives -0.02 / 28.6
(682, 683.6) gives -0.01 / 28.3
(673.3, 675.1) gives 0.05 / 27.1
